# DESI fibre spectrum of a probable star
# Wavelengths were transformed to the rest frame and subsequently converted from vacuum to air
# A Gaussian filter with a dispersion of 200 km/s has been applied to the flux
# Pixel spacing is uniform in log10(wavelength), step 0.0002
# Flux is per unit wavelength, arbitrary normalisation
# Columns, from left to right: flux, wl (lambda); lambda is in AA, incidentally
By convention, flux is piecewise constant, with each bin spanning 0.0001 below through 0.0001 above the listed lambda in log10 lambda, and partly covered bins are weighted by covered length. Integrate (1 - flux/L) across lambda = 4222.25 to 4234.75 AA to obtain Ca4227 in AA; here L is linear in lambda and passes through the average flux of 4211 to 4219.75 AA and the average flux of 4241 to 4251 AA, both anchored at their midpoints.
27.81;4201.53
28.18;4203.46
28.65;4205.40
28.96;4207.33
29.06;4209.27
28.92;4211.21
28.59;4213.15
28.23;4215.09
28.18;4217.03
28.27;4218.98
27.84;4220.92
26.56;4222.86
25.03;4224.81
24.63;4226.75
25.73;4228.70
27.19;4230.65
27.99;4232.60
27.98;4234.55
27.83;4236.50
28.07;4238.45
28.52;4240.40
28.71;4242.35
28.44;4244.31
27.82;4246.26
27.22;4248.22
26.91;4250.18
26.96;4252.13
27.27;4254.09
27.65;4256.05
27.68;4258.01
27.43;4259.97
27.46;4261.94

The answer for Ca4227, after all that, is 0.8 AA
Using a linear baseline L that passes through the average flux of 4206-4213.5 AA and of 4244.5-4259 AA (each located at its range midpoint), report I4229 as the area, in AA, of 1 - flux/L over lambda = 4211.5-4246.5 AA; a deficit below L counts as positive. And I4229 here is 0.8 AA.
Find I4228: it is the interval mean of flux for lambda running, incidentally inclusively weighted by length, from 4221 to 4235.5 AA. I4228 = 26.5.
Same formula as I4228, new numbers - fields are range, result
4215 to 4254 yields 27.4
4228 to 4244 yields 27.8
